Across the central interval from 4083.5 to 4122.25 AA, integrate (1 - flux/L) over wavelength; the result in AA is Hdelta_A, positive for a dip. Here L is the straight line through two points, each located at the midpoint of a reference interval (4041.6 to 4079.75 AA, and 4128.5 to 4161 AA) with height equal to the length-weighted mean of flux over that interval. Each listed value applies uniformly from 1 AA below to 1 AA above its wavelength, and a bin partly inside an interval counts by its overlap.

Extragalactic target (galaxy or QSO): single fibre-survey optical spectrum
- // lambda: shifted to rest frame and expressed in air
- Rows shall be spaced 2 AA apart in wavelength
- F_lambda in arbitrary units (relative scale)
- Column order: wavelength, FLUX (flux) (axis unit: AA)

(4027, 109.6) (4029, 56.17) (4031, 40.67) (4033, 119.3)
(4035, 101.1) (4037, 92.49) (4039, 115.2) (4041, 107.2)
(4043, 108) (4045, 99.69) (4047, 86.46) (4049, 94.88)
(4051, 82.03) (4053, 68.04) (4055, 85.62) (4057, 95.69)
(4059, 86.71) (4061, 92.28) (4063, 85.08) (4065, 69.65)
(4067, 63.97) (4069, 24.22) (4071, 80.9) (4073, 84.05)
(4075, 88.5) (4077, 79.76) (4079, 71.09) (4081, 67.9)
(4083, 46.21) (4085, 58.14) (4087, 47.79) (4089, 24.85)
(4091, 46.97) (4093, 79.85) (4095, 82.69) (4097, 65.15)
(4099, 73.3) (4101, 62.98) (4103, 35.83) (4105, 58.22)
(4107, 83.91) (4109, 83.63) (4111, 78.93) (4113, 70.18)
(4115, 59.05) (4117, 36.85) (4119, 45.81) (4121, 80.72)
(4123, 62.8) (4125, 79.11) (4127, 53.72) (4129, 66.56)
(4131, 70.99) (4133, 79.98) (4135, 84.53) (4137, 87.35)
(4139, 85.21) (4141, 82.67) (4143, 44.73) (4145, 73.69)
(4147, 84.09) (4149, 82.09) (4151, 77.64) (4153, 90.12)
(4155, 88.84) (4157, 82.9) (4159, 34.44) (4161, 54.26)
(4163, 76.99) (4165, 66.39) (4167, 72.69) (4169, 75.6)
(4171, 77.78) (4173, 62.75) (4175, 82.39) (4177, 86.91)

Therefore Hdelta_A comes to 8.3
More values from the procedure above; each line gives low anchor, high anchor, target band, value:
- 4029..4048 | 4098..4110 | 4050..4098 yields 5.8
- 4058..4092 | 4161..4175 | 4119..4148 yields -1.5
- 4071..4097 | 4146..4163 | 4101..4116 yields 0.4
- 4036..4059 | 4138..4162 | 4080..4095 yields 5.4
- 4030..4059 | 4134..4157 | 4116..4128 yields 3.3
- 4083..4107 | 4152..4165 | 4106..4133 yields -1.9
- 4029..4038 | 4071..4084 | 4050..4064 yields -1.1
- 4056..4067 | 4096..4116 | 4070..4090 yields 3.2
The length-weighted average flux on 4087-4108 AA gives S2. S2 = 60.7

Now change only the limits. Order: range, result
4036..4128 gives 72.7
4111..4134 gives 64.8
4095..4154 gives 70.5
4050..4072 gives 75.8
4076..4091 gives 55.9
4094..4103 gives 67.1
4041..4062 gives 90.8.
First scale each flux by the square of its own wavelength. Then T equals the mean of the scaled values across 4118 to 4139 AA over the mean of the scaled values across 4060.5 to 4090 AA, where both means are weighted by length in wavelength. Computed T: 1.1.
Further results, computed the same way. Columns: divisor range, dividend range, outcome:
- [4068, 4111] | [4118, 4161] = 1.16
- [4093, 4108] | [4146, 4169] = 1.13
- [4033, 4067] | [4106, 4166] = 0.81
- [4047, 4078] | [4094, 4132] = 0.85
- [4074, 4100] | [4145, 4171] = 1.20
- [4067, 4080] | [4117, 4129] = 0.90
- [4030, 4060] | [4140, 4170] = 0.83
